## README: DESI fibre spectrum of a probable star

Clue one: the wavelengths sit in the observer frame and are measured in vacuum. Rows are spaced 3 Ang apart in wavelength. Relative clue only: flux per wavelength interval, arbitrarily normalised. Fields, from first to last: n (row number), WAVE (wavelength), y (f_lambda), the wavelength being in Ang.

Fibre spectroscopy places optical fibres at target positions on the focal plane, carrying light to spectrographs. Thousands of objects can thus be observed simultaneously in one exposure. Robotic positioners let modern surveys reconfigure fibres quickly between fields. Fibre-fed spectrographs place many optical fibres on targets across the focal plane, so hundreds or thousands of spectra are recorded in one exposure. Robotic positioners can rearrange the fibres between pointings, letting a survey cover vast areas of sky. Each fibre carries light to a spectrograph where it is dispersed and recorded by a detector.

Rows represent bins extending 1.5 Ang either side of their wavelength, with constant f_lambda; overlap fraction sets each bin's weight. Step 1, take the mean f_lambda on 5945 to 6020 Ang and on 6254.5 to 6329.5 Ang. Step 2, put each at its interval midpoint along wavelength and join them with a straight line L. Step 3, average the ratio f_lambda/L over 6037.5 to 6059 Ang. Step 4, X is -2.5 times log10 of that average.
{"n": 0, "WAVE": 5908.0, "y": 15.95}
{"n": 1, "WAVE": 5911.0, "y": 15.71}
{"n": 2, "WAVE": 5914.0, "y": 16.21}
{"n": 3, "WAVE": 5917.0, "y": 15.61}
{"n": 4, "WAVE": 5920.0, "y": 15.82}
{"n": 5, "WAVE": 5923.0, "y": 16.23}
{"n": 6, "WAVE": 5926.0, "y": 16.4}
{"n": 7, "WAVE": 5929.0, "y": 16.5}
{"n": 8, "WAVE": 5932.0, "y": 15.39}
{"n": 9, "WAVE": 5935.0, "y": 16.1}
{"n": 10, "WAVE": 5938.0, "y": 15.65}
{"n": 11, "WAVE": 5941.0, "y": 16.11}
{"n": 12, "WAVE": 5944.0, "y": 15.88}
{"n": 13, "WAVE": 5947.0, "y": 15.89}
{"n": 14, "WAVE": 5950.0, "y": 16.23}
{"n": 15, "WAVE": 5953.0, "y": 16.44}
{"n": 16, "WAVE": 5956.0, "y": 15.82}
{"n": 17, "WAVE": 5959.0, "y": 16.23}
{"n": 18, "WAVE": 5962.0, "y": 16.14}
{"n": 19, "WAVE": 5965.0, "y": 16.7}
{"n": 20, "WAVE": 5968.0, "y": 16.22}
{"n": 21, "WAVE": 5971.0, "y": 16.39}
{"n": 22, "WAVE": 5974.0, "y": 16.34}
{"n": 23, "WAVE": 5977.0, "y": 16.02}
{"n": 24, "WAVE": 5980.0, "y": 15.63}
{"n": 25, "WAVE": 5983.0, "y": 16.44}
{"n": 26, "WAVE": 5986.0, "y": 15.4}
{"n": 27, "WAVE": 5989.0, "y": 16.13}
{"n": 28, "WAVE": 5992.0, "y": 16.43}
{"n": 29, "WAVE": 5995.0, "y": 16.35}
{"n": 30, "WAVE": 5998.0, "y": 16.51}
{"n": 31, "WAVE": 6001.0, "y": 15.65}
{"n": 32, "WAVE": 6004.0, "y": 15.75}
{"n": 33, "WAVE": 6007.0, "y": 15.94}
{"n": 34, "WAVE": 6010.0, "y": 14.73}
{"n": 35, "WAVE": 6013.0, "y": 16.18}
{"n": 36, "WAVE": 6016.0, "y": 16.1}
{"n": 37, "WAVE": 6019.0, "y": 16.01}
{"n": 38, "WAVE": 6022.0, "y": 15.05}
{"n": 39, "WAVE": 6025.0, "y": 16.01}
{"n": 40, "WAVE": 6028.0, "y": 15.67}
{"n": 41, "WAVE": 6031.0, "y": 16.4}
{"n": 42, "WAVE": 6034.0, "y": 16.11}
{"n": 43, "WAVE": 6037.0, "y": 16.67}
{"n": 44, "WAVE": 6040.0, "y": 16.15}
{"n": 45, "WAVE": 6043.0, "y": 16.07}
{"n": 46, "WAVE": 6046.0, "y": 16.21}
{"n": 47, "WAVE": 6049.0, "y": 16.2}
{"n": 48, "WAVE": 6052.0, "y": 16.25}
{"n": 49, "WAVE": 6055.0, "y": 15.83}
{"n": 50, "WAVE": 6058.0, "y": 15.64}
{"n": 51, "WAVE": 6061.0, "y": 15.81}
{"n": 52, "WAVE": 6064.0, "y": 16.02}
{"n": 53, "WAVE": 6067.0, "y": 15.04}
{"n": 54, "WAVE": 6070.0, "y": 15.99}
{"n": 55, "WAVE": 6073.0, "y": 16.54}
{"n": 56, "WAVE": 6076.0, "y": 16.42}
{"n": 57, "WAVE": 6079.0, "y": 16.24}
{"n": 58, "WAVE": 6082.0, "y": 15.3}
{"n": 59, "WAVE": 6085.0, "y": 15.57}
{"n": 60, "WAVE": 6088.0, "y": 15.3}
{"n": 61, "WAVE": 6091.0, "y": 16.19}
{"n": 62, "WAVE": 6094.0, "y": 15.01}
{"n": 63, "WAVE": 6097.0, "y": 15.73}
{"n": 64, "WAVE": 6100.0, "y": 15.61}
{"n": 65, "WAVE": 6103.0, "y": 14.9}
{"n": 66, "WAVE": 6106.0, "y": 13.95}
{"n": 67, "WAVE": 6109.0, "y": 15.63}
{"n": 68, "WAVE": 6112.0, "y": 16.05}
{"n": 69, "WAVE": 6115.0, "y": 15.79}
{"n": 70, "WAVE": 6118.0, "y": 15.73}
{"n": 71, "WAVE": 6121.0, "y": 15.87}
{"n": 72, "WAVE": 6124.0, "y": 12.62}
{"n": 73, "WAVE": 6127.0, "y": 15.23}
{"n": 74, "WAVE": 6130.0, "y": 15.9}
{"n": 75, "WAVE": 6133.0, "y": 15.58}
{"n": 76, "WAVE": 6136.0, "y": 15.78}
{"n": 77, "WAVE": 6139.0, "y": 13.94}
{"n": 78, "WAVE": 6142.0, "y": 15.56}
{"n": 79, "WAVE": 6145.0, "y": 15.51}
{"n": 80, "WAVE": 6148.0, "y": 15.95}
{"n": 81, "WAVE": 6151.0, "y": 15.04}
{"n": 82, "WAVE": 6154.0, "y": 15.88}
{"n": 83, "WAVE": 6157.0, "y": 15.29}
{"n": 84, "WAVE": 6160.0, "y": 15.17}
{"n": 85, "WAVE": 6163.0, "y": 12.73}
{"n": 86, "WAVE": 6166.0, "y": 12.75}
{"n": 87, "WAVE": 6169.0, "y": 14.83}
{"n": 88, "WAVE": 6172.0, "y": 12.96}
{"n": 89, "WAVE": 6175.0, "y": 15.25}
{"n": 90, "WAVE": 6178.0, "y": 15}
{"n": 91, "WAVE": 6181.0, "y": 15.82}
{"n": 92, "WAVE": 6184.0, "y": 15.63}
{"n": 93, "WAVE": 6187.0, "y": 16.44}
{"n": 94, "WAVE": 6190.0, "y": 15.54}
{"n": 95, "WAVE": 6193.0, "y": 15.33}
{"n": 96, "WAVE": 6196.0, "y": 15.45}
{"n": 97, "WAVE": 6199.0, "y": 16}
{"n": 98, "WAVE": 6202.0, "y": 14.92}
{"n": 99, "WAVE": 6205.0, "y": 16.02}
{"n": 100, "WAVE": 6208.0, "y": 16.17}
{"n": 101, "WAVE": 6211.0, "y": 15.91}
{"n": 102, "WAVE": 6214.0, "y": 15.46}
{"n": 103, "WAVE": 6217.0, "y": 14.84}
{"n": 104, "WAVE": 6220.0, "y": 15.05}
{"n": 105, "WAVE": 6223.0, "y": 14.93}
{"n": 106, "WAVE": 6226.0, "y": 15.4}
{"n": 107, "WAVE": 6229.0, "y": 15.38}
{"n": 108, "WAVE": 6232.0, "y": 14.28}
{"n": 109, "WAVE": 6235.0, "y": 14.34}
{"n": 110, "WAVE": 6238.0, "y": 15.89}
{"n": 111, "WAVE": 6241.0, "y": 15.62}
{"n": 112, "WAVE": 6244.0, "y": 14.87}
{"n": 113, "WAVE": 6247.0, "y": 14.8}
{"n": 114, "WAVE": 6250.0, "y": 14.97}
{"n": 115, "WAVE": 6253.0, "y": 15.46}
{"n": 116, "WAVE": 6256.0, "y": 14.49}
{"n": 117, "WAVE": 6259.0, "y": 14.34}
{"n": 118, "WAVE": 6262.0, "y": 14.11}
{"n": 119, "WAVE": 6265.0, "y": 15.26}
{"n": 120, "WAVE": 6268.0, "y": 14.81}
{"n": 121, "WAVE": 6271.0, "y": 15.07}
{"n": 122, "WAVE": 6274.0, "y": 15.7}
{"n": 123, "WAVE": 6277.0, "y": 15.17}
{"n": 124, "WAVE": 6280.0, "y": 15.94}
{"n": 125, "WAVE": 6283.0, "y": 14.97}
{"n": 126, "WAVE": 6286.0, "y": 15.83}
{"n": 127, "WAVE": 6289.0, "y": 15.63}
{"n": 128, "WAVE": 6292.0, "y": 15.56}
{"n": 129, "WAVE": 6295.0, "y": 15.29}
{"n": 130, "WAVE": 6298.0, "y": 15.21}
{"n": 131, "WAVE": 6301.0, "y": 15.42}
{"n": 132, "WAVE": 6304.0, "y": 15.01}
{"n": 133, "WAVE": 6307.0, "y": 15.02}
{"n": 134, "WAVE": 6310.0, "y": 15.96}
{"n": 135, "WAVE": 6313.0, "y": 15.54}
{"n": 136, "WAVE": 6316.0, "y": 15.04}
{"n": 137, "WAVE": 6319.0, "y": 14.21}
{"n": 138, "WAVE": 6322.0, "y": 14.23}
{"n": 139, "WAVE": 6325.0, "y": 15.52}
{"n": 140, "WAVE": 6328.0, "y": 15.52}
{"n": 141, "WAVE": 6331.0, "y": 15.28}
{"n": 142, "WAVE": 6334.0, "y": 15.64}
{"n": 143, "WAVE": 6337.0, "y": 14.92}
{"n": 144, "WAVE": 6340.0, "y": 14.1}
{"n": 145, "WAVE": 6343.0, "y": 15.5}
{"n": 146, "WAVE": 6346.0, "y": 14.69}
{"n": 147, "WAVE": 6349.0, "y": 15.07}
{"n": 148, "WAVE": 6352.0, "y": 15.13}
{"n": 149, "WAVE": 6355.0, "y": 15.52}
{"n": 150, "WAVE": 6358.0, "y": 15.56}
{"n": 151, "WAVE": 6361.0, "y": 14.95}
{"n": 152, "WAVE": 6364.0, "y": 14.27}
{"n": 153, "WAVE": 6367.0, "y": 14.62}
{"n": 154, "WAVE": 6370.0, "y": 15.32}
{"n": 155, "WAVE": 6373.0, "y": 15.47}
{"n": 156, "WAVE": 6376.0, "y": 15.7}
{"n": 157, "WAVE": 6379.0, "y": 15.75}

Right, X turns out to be -0.01 mag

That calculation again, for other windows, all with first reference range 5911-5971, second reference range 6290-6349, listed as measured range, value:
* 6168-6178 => 0.079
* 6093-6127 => 0.034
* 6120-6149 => 0.030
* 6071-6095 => -0.008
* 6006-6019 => 0.010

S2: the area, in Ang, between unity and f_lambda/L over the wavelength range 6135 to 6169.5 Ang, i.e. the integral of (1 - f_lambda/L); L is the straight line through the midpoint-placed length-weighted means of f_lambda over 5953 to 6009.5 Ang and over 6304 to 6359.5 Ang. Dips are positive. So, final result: 1.7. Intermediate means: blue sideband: 16.1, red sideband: 15.1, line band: 14.9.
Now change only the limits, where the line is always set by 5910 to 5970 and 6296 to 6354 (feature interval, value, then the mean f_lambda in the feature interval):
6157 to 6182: 1.9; 14.3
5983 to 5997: -0.2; 16.1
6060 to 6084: -0.3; 15.9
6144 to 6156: 0.0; 15.6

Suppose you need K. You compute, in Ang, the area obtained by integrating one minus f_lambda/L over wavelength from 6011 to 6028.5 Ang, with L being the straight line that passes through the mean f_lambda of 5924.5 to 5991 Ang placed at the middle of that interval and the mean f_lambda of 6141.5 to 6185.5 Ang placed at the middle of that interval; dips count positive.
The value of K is -0.1 Ang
